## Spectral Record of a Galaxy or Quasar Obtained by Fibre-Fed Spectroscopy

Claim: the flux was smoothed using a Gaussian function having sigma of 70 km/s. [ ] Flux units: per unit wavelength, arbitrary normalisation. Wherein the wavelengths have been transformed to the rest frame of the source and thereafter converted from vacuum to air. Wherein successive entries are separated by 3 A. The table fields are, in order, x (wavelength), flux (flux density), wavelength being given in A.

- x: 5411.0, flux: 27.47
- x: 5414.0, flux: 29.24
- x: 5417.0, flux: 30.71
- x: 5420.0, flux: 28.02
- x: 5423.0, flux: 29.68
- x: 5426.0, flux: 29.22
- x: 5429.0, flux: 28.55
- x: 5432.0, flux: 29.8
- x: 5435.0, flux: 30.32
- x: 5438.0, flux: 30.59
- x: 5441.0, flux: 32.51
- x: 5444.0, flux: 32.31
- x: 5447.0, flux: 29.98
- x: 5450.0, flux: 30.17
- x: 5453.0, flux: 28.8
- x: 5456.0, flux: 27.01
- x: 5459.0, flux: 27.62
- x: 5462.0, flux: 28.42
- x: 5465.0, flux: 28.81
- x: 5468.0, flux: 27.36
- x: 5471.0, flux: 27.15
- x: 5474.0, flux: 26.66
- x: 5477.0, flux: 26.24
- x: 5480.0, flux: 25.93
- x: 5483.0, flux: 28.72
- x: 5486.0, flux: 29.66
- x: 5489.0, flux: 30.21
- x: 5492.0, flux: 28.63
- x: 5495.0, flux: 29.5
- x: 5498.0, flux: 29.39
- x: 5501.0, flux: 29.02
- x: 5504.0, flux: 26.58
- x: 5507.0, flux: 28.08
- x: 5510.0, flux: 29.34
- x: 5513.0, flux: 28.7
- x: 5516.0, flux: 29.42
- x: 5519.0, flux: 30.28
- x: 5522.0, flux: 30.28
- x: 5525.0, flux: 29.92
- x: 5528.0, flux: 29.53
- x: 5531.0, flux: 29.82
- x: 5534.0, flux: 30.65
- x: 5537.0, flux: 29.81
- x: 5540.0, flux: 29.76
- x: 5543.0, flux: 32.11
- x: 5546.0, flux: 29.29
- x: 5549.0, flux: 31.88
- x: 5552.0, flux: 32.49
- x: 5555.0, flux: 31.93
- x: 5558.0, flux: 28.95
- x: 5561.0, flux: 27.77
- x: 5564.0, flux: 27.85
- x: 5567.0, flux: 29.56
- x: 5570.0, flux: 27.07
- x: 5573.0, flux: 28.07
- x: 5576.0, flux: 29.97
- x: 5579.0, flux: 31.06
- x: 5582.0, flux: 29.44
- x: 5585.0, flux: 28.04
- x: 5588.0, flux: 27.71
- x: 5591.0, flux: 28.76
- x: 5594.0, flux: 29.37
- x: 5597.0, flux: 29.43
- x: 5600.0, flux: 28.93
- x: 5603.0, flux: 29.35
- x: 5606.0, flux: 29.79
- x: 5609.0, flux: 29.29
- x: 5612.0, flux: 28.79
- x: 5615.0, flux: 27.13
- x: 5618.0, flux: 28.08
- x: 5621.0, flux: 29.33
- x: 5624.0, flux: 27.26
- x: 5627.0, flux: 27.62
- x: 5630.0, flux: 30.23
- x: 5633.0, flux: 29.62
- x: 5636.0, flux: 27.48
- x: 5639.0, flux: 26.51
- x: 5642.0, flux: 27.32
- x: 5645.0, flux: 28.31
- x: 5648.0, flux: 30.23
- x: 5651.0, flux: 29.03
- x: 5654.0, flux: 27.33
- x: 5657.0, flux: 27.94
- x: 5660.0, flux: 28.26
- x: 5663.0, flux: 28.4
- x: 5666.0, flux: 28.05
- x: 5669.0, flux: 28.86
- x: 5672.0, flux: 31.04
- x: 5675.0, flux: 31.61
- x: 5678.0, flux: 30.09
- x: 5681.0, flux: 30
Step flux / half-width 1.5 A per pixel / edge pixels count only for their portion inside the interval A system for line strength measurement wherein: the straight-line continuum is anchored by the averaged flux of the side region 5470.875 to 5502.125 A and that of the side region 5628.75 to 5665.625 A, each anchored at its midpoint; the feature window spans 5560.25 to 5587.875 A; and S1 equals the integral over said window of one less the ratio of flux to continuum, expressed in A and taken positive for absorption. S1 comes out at -0.4 A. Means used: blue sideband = 28.3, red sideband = 28.4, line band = 28.7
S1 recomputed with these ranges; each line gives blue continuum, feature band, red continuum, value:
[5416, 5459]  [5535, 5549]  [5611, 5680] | -0.60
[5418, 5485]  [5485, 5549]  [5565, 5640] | -1.76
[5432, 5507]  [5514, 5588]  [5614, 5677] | -2.66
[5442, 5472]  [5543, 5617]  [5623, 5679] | -1.40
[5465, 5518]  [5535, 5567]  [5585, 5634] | -1.83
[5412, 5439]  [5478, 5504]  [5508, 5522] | 0.69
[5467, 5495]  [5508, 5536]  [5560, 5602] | -1.43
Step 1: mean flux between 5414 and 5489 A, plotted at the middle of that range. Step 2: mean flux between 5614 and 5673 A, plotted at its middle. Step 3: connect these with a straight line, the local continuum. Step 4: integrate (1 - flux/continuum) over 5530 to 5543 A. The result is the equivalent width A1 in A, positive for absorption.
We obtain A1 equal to -0.70 A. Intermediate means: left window 29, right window 28.4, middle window 30.3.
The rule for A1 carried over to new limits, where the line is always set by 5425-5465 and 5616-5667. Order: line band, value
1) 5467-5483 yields 1.40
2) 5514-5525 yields -0.31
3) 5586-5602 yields -0.13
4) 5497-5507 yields 0.34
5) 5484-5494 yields -0.05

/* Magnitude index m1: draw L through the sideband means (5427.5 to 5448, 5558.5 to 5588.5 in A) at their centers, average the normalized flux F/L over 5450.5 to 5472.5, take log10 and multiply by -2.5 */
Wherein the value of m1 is 0.08 mag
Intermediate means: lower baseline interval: 30.6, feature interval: 28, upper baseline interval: 28.7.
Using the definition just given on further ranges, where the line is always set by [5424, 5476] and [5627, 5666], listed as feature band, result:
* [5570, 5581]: -0.03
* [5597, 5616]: -0.02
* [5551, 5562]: -0.06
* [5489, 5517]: 0.00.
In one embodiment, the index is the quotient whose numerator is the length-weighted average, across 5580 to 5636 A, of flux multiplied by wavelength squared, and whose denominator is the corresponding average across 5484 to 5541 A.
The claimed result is 1.0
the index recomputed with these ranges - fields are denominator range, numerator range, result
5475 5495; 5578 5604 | 1.07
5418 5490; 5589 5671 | 1.05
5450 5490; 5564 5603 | 1.08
